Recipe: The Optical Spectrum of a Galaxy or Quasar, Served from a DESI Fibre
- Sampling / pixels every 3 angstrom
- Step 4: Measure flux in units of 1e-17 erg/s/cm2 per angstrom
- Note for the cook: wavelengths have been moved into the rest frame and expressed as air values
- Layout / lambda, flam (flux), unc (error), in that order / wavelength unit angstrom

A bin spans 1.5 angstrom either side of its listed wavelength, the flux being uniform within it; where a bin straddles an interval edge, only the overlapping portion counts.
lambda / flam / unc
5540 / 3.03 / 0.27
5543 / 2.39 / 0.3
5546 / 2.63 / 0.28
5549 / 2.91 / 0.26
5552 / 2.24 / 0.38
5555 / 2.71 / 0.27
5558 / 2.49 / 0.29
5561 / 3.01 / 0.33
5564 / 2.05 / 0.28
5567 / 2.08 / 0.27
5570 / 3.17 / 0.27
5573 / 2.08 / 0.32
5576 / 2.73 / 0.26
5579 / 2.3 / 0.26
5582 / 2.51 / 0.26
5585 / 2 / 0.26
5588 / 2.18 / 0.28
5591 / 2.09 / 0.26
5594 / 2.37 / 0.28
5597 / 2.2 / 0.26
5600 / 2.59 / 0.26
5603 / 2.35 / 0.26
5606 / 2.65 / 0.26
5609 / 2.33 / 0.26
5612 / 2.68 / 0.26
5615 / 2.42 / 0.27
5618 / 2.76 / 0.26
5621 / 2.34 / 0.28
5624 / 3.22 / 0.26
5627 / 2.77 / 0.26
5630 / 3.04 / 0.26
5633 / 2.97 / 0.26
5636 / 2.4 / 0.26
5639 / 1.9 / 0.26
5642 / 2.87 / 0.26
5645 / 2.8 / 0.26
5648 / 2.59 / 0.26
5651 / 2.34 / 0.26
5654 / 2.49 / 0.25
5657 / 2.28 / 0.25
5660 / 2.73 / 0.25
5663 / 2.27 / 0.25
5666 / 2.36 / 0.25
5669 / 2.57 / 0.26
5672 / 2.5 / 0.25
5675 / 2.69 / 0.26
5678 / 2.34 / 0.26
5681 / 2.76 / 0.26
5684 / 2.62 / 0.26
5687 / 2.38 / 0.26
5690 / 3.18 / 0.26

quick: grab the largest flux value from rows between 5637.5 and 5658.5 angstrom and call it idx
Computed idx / 2.87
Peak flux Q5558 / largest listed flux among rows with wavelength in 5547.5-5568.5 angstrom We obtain 3.01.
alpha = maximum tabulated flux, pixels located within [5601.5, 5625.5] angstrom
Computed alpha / 3.22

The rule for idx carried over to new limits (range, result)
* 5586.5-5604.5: 2.59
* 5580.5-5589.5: 2.51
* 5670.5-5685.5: 2.76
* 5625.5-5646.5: 3.04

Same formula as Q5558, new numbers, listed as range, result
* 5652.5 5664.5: 2.73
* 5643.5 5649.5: 2.8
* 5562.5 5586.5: 3.17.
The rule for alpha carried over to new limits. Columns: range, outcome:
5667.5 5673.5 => 2.57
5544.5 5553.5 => 2.91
